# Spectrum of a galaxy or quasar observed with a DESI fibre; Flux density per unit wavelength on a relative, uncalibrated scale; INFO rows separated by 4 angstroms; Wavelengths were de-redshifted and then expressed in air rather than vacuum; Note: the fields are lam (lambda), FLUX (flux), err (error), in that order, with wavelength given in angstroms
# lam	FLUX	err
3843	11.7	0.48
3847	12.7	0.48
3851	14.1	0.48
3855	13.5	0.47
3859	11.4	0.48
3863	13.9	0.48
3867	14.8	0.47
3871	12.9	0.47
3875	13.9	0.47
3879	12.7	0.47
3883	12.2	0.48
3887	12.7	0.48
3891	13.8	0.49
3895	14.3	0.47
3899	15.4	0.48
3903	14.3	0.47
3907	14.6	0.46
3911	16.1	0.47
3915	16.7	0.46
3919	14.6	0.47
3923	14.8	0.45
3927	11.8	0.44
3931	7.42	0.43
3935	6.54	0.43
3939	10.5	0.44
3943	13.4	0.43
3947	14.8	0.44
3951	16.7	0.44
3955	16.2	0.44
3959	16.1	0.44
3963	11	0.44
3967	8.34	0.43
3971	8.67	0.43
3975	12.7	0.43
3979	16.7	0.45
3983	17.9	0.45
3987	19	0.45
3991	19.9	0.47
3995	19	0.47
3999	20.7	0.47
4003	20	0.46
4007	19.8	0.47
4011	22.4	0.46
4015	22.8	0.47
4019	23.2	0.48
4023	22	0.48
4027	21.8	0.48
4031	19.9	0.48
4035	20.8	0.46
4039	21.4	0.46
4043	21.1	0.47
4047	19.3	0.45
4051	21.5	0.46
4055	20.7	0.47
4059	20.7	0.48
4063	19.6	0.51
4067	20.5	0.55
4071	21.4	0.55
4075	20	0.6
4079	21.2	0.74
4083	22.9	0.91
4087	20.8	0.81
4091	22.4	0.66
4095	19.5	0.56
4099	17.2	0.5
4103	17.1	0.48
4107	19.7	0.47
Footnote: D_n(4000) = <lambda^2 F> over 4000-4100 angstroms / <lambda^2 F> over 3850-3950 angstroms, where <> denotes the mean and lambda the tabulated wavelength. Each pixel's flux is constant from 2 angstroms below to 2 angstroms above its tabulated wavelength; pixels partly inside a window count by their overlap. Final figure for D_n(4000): 1.70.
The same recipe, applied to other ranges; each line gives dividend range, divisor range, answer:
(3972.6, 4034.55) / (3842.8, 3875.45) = 1.61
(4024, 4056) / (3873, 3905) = 1.65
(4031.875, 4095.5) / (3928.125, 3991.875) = 1.64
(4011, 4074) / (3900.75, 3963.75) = 1.65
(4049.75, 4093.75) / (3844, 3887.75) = 1.78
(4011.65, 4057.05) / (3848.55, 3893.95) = 1.75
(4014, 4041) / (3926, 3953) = 1.95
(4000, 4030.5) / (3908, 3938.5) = 1.81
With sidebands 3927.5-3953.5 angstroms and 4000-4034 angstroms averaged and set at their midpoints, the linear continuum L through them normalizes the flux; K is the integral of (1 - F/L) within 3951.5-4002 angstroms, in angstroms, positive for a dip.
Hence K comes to 2.21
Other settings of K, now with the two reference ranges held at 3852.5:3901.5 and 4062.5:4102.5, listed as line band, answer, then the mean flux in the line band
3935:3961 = 3.2 angstroms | 14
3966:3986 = 4.1 angstroms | 13.4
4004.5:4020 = -3.3 angstroms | 21.9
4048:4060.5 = -0.9 angstroms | 20.8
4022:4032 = -1.5 angstroms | 21.3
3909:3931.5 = 1.4 angstroms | 14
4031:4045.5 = -1.5 angstroms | 20.9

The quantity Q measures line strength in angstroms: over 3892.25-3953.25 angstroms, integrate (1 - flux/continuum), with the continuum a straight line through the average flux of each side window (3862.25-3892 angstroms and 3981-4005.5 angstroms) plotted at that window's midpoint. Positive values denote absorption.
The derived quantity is 8.3 angstroms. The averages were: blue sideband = 13.3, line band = 13.5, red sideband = 19.4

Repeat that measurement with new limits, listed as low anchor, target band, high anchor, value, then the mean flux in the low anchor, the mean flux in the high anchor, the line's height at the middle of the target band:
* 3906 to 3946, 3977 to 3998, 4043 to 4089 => -3.1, 12.7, 20.8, 16.2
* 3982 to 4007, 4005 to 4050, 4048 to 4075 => -2.9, 19.5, 20.6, 20.1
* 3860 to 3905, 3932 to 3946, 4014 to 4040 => 5.5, 13.7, 21.7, 16.8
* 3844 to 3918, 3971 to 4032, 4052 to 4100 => -4.6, 13.9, 20.7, 18.1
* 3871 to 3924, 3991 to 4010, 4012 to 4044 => 0.1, 14.3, 21.7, 20.1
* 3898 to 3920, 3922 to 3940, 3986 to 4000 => 7.1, 15.3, 19.6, 16.4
